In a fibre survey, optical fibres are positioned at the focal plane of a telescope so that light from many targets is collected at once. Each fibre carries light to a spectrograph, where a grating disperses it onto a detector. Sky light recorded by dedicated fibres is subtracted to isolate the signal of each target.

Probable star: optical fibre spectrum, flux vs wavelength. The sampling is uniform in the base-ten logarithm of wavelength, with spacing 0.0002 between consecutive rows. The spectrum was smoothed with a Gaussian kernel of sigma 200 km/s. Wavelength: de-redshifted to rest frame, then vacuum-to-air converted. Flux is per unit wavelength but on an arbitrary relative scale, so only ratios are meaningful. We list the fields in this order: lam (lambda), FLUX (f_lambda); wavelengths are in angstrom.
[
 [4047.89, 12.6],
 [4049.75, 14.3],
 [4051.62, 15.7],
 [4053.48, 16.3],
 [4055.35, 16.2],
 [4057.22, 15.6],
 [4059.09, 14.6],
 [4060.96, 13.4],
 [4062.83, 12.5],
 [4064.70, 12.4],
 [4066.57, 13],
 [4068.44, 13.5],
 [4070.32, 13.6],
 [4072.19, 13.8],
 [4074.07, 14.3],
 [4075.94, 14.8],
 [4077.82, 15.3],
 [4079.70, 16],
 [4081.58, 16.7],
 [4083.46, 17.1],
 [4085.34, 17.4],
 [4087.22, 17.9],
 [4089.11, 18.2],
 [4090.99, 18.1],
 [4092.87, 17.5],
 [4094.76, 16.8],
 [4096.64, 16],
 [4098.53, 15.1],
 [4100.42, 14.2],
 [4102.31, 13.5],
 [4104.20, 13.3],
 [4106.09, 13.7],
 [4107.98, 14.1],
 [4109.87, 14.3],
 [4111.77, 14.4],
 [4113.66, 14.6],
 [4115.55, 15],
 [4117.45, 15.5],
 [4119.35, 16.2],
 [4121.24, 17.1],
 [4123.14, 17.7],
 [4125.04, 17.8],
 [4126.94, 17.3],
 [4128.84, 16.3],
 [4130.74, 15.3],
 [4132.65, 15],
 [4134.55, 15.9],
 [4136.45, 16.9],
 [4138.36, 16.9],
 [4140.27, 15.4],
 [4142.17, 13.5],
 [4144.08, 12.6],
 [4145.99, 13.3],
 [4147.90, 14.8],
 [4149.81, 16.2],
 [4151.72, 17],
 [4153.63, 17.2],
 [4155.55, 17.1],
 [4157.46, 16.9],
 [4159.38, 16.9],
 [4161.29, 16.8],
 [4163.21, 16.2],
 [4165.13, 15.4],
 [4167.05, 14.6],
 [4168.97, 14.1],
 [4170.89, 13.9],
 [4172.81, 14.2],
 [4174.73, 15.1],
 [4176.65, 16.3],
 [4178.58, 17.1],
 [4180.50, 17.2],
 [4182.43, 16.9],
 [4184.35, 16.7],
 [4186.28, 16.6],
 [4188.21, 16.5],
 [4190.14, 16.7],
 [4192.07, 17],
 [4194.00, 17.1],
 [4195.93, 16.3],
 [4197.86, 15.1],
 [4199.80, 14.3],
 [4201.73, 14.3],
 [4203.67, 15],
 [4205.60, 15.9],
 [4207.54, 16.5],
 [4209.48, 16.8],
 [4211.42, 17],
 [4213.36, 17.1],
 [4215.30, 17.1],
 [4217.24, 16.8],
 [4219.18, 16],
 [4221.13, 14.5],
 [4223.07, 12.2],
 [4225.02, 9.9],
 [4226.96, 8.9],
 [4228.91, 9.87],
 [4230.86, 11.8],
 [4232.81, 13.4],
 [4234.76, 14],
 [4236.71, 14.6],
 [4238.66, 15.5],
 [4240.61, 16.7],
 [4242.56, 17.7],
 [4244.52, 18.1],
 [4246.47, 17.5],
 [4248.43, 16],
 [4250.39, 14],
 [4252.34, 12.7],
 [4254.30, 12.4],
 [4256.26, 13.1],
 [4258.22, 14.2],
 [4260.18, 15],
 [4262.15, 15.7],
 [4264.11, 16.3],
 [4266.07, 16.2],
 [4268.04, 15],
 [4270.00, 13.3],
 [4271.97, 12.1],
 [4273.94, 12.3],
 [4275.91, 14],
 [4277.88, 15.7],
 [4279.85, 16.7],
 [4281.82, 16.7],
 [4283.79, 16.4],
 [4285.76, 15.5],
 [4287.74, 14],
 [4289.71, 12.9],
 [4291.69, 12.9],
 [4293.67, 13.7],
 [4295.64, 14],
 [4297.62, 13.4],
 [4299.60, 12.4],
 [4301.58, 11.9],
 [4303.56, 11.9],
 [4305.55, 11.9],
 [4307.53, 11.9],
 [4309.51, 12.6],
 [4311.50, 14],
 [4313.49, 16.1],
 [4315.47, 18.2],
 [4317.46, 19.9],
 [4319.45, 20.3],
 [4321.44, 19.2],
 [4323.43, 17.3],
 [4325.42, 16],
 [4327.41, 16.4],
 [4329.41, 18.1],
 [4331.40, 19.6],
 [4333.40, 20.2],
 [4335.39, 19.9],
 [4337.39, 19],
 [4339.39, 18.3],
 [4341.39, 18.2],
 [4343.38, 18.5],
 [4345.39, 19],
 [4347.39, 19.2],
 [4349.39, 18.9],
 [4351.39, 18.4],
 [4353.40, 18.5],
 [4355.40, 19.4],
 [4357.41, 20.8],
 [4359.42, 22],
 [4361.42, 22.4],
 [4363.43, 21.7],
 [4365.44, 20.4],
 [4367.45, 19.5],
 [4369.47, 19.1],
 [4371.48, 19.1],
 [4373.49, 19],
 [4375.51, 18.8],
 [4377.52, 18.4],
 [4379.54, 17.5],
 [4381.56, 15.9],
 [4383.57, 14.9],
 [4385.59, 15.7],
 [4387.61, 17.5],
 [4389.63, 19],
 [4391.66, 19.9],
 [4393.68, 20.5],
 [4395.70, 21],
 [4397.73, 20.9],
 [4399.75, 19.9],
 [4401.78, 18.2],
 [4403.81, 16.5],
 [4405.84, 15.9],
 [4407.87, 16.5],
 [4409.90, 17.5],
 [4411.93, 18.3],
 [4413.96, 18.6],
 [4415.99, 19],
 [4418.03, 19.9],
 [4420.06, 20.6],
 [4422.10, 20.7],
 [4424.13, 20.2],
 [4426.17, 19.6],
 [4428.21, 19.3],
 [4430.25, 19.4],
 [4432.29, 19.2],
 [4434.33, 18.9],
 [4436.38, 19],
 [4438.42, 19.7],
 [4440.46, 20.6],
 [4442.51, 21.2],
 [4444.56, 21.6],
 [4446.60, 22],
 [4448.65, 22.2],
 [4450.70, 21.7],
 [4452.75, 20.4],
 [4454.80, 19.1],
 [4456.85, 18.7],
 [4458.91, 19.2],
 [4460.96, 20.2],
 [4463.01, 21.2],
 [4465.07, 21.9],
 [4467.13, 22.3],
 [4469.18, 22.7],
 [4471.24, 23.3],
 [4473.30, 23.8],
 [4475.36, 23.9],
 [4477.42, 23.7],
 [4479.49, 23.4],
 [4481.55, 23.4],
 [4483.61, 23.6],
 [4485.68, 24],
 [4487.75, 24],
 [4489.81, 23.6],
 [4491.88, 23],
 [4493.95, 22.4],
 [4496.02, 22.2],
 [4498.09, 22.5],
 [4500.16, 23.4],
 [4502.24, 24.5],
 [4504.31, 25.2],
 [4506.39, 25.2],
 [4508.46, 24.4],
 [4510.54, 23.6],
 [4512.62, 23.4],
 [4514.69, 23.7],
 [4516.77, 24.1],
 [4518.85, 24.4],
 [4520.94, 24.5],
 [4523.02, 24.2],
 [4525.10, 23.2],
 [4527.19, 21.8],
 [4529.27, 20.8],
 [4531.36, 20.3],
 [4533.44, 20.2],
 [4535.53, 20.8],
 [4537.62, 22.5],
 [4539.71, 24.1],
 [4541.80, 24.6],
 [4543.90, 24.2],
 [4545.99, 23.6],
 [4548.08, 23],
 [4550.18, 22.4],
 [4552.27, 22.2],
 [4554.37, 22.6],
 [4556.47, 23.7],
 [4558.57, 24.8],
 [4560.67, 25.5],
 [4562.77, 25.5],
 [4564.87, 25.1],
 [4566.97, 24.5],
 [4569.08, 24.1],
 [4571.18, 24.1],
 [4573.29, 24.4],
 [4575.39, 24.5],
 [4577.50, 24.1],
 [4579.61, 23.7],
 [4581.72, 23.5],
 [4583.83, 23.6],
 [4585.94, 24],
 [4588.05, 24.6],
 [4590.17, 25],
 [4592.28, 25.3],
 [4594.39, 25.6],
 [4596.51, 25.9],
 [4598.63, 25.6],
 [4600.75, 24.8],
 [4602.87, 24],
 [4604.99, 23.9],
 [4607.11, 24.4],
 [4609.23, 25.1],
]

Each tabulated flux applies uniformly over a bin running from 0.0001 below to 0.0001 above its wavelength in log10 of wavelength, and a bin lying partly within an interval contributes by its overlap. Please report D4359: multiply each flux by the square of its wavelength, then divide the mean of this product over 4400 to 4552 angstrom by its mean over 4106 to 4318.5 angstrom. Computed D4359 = 1.62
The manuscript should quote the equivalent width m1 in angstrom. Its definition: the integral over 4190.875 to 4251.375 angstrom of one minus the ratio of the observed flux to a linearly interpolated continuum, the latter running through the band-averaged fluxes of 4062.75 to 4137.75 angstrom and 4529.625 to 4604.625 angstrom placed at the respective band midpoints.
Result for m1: 8.9 angstrom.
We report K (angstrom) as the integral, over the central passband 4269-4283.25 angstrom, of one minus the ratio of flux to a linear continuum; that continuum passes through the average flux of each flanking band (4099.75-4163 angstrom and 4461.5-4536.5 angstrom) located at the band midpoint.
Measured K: 3.1 angstrom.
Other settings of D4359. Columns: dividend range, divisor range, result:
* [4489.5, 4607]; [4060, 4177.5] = 1.88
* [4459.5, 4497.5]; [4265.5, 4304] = 1.78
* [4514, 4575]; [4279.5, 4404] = 1.47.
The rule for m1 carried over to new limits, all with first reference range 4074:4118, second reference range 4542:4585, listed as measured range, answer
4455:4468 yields 0.98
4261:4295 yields 7.55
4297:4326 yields 6.45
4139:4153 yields 1.45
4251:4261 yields 2.70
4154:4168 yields 0.37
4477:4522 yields -1.81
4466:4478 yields -0.50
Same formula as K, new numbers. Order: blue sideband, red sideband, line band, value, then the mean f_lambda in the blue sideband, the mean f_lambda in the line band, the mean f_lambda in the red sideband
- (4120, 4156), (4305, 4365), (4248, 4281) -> 5.8 angstrom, 15.9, 14.4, 18.3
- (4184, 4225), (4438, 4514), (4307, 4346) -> 2.4 angstrom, 15.8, 17.7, 22.5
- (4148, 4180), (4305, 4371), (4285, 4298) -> 2.9 angstrom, 15.9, 13.8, 18.4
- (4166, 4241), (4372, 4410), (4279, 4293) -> 1.2 angstrom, 15.1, 15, 18.1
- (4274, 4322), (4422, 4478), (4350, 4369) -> -3.3 angstrom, 14.8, 20.3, 20.9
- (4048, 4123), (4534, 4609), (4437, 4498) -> 0.5 angstrom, 15.2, 22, 24.1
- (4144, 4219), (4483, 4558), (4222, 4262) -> 7.8 angstrom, 16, 13.9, 23.2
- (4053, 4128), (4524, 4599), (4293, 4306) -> 4.3 angstrom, 15.4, 12.8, 23.7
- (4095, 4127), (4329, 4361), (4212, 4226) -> 1.9 angstrom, 15.3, 14.9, 19.3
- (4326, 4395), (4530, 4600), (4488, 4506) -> -1.0 angstrom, 18.9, 23.4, 23.9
